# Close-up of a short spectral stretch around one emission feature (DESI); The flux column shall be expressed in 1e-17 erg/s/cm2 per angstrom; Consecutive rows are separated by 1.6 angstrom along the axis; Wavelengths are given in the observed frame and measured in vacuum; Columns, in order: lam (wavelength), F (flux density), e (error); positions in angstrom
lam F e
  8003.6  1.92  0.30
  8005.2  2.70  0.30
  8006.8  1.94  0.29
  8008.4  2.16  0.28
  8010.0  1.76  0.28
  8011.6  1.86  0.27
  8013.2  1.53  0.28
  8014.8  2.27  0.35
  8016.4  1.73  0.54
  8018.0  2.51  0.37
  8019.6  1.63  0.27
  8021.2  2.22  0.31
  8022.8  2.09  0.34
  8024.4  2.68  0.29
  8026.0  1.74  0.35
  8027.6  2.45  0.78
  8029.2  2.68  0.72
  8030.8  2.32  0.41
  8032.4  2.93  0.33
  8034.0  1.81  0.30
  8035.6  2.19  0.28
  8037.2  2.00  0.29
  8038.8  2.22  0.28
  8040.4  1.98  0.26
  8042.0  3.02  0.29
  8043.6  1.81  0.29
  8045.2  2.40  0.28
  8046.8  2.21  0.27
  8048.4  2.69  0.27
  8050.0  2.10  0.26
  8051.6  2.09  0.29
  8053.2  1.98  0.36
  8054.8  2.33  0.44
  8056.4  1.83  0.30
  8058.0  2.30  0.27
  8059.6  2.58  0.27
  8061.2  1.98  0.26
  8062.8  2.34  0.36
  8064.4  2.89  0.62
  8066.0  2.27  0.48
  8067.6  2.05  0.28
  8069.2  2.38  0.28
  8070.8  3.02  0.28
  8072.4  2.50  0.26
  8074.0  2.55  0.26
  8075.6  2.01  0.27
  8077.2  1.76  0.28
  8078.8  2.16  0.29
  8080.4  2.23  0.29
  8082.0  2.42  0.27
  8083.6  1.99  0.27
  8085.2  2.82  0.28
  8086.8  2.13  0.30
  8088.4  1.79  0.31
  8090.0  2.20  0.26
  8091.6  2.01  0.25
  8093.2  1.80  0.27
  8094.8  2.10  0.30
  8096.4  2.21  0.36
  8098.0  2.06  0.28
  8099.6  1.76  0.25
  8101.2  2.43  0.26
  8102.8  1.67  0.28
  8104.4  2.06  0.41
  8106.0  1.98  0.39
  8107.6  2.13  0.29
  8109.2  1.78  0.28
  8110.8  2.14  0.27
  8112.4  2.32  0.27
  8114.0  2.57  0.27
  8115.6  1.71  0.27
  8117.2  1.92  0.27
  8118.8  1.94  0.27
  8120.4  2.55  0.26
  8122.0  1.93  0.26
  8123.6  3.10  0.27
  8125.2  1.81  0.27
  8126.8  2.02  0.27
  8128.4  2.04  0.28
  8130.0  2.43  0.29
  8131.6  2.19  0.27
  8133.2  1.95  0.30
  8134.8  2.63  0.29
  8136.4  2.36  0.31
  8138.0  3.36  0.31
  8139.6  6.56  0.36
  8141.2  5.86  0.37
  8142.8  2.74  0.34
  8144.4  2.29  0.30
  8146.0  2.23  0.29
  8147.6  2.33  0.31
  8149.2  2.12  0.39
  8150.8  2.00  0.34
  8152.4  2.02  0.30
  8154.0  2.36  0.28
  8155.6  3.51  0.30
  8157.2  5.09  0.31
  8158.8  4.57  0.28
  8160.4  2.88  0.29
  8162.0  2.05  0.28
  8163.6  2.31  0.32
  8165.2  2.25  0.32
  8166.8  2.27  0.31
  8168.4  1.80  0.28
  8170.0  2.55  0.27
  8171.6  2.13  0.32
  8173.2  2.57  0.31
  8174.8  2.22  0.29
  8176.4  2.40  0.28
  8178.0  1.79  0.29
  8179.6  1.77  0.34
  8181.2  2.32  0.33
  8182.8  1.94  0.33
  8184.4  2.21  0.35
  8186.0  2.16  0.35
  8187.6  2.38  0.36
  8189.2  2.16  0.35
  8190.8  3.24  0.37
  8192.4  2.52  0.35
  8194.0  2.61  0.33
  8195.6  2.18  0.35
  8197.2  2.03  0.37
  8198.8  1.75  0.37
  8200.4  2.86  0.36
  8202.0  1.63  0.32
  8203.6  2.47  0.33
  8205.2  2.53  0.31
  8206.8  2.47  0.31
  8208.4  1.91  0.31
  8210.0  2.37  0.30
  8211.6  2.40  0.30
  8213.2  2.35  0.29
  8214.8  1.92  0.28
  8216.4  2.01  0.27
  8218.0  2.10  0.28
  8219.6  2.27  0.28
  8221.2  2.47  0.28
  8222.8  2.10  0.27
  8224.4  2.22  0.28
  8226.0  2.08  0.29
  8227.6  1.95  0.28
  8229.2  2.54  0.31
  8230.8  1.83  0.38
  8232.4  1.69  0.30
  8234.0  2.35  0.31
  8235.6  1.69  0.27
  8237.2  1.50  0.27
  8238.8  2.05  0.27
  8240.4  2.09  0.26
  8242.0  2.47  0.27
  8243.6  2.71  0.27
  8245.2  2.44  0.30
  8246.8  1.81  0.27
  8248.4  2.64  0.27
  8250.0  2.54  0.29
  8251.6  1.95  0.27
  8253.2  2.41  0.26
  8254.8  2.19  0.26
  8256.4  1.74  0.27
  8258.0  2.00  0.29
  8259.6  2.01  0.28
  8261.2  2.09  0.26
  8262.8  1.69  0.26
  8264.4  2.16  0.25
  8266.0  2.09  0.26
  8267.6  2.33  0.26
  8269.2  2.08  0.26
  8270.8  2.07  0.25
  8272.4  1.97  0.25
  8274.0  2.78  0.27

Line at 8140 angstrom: [S II] 6716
